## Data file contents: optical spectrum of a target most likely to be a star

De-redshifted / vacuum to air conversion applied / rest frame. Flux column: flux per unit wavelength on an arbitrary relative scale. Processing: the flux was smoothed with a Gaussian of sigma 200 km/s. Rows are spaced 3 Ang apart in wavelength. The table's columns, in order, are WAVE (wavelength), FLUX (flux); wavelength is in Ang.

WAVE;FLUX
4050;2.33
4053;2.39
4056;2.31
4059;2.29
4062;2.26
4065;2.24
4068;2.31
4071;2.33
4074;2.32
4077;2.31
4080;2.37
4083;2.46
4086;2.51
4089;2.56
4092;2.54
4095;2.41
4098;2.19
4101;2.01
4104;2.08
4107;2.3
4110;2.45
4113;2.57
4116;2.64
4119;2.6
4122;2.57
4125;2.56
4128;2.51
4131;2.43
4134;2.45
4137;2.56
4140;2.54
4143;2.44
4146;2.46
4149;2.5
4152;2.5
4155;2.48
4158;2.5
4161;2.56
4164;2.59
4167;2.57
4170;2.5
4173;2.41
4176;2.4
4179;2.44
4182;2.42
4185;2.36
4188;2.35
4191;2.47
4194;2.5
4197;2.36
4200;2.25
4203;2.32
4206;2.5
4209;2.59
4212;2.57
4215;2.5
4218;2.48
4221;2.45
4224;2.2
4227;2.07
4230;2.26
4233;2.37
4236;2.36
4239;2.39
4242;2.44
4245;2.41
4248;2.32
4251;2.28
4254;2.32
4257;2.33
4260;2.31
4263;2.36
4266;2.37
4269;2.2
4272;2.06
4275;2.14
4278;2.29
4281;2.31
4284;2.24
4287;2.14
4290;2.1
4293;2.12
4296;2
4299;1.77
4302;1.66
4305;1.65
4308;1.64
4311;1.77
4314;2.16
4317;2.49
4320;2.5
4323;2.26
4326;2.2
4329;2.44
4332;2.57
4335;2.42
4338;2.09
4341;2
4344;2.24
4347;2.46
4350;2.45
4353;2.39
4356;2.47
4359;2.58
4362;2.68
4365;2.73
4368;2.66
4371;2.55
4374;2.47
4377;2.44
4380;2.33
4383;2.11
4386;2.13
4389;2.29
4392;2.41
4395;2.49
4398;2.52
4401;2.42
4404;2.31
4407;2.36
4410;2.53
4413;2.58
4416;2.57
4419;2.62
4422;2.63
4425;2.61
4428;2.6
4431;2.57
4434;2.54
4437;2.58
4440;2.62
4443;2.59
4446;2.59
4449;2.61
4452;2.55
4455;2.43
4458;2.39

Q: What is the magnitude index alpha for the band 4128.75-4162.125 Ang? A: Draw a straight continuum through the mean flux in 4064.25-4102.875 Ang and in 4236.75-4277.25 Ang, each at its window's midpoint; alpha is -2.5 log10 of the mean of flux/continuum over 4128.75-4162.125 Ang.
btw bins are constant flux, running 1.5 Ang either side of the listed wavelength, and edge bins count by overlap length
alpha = -0.07 mag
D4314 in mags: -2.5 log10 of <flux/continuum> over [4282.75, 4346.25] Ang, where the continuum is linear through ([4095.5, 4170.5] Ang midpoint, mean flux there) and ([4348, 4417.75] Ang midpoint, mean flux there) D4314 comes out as 0.16 mag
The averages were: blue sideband 2.46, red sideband 2.46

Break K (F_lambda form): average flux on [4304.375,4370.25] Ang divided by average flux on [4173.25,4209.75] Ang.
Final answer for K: 0.96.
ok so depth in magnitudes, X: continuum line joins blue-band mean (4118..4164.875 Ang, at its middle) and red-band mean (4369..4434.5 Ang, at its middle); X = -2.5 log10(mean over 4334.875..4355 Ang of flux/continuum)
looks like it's 0.08 mag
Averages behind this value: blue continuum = 2.51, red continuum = 2.46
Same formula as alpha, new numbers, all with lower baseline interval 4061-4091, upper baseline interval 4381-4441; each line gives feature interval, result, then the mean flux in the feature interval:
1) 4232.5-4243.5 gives 0.01 mag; 2.39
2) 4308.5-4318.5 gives 0.17 mag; 2.09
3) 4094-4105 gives 0.10 mag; 2.17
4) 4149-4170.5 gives -0.06 mag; 2.53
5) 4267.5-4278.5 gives 0.13 mag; 2.16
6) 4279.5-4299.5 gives 0.15 mag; 2.11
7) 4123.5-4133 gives -0.05 mag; 2.5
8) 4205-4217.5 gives -0.05 mag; 2.54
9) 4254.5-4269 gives 0.05 mag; 2.33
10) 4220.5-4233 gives 0.08 mag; 2.24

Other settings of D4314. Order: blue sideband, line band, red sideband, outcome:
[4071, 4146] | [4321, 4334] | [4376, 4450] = 0.042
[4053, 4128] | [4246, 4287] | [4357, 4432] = 0.081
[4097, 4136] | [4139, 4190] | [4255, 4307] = -0.064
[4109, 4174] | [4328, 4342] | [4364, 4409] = 0.057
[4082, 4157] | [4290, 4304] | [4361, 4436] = 0.285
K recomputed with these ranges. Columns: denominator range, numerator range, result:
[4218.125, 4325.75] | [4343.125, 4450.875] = 1.14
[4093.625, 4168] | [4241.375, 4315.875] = 0.87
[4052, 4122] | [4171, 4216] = 1.02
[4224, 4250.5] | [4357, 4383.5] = 1.09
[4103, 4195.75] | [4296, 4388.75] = 0.92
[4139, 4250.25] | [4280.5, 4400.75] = 0.94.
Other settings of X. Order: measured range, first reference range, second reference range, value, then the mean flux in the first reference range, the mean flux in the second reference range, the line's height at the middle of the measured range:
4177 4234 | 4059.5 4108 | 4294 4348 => -0.08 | 2.32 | 2.13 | 2.22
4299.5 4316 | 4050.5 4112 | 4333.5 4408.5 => 0.31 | 2.33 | 2.4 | 2.39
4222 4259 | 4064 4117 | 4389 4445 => 0.06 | 2.37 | 2.52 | 2.44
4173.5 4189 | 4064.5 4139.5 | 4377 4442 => 0.01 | 2.42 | 2.47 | 2.43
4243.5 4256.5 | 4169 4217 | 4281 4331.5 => -0.03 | 2.43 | 2.09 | 2.26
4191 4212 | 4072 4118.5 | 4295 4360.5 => -0.06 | 2.39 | 2.19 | 2.3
